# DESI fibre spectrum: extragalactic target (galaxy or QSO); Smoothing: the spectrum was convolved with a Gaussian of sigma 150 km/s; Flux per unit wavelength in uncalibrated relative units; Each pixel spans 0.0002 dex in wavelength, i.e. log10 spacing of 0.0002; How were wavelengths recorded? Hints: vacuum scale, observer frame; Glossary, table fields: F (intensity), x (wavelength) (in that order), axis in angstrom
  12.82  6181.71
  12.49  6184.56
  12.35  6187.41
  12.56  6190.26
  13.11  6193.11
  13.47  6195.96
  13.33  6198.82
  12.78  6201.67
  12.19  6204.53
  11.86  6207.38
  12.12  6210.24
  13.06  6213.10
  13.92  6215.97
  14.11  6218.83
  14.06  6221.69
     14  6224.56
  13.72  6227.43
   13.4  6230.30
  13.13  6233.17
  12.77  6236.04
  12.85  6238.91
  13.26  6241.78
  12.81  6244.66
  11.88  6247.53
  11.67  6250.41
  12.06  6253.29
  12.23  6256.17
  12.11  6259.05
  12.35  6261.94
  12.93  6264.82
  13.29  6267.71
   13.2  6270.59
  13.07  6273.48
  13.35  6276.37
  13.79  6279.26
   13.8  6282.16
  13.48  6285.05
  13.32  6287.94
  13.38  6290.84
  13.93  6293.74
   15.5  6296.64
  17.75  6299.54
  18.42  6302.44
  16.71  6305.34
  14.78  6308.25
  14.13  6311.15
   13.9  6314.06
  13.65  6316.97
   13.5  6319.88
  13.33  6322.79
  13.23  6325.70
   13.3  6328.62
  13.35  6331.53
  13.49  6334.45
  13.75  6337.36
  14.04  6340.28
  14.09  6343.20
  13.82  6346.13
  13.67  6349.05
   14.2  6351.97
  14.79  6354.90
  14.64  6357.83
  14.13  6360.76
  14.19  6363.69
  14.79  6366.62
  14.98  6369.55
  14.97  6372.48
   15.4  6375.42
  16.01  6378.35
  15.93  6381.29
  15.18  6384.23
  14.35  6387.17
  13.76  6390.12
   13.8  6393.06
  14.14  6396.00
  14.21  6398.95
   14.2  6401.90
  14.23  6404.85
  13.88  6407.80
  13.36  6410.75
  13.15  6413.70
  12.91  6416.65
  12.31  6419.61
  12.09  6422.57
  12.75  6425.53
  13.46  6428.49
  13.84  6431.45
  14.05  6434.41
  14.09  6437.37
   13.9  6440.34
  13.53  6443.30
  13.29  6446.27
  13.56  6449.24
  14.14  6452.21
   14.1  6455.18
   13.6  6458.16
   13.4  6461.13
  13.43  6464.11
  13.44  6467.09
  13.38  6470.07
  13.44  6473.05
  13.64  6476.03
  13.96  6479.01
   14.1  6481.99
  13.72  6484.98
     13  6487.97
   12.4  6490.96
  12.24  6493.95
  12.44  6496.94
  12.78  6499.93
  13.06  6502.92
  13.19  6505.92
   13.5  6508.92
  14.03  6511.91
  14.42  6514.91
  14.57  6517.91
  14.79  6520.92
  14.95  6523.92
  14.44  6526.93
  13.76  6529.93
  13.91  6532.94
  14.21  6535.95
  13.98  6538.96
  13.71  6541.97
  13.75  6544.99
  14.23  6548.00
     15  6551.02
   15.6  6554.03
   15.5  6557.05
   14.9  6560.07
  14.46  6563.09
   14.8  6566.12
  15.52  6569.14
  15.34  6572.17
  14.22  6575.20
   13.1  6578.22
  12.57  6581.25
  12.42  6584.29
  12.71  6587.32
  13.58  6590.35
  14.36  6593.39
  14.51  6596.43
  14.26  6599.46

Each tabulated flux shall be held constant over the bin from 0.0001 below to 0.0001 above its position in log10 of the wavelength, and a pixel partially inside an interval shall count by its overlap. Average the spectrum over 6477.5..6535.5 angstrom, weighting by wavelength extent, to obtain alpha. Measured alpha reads 13.7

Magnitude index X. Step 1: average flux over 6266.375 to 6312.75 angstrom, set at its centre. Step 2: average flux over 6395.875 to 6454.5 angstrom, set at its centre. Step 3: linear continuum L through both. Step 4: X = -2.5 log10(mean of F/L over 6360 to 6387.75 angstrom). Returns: -0.09 mag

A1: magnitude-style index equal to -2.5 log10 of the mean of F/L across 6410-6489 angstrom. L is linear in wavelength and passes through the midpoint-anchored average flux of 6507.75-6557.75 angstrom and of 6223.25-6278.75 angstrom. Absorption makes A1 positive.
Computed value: 0.04 mag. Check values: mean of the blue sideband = 12.9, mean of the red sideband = 14.4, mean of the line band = 13.5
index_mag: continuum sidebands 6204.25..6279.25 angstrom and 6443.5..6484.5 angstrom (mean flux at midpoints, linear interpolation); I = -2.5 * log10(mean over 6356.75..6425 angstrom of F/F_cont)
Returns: -0.06 mag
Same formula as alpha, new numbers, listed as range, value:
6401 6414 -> 13.8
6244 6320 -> 13.8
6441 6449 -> 13.5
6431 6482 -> 13.7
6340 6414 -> 14.4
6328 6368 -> 14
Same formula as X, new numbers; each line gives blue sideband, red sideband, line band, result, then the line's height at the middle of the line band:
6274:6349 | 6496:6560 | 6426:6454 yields 0.03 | 14.2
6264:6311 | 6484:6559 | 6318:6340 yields 0.07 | 14.3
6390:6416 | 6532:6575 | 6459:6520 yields 0.07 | 14.3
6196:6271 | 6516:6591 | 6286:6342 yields -0.09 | 13.2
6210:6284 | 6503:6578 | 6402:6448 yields 0.04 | 13.9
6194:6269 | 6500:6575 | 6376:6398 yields -0.08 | 13.6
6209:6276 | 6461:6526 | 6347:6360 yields -0.08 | 13.2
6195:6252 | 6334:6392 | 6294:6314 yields -0.15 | 13.9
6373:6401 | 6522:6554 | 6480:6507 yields 0.11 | 14.4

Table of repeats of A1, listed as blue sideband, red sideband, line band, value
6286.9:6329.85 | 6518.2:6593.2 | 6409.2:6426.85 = 0.13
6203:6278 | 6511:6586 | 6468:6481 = 0.03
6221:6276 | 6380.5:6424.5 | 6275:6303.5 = -0.12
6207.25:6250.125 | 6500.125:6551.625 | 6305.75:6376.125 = -0.05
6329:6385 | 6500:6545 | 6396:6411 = 0.02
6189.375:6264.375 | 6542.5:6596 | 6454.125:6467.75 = 0.02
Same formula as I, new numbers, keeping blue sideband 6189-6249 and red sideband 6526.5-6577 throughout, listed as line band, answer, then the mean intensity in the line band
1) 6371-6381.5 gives -0.13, 15.5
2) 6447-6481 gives 0.04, 13.6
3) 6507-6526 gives 0.00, 14.4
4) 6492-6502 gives 0.14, 12.5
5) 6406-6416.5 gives 0.04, 13.4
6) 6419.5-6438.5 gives 0.06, 13.3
